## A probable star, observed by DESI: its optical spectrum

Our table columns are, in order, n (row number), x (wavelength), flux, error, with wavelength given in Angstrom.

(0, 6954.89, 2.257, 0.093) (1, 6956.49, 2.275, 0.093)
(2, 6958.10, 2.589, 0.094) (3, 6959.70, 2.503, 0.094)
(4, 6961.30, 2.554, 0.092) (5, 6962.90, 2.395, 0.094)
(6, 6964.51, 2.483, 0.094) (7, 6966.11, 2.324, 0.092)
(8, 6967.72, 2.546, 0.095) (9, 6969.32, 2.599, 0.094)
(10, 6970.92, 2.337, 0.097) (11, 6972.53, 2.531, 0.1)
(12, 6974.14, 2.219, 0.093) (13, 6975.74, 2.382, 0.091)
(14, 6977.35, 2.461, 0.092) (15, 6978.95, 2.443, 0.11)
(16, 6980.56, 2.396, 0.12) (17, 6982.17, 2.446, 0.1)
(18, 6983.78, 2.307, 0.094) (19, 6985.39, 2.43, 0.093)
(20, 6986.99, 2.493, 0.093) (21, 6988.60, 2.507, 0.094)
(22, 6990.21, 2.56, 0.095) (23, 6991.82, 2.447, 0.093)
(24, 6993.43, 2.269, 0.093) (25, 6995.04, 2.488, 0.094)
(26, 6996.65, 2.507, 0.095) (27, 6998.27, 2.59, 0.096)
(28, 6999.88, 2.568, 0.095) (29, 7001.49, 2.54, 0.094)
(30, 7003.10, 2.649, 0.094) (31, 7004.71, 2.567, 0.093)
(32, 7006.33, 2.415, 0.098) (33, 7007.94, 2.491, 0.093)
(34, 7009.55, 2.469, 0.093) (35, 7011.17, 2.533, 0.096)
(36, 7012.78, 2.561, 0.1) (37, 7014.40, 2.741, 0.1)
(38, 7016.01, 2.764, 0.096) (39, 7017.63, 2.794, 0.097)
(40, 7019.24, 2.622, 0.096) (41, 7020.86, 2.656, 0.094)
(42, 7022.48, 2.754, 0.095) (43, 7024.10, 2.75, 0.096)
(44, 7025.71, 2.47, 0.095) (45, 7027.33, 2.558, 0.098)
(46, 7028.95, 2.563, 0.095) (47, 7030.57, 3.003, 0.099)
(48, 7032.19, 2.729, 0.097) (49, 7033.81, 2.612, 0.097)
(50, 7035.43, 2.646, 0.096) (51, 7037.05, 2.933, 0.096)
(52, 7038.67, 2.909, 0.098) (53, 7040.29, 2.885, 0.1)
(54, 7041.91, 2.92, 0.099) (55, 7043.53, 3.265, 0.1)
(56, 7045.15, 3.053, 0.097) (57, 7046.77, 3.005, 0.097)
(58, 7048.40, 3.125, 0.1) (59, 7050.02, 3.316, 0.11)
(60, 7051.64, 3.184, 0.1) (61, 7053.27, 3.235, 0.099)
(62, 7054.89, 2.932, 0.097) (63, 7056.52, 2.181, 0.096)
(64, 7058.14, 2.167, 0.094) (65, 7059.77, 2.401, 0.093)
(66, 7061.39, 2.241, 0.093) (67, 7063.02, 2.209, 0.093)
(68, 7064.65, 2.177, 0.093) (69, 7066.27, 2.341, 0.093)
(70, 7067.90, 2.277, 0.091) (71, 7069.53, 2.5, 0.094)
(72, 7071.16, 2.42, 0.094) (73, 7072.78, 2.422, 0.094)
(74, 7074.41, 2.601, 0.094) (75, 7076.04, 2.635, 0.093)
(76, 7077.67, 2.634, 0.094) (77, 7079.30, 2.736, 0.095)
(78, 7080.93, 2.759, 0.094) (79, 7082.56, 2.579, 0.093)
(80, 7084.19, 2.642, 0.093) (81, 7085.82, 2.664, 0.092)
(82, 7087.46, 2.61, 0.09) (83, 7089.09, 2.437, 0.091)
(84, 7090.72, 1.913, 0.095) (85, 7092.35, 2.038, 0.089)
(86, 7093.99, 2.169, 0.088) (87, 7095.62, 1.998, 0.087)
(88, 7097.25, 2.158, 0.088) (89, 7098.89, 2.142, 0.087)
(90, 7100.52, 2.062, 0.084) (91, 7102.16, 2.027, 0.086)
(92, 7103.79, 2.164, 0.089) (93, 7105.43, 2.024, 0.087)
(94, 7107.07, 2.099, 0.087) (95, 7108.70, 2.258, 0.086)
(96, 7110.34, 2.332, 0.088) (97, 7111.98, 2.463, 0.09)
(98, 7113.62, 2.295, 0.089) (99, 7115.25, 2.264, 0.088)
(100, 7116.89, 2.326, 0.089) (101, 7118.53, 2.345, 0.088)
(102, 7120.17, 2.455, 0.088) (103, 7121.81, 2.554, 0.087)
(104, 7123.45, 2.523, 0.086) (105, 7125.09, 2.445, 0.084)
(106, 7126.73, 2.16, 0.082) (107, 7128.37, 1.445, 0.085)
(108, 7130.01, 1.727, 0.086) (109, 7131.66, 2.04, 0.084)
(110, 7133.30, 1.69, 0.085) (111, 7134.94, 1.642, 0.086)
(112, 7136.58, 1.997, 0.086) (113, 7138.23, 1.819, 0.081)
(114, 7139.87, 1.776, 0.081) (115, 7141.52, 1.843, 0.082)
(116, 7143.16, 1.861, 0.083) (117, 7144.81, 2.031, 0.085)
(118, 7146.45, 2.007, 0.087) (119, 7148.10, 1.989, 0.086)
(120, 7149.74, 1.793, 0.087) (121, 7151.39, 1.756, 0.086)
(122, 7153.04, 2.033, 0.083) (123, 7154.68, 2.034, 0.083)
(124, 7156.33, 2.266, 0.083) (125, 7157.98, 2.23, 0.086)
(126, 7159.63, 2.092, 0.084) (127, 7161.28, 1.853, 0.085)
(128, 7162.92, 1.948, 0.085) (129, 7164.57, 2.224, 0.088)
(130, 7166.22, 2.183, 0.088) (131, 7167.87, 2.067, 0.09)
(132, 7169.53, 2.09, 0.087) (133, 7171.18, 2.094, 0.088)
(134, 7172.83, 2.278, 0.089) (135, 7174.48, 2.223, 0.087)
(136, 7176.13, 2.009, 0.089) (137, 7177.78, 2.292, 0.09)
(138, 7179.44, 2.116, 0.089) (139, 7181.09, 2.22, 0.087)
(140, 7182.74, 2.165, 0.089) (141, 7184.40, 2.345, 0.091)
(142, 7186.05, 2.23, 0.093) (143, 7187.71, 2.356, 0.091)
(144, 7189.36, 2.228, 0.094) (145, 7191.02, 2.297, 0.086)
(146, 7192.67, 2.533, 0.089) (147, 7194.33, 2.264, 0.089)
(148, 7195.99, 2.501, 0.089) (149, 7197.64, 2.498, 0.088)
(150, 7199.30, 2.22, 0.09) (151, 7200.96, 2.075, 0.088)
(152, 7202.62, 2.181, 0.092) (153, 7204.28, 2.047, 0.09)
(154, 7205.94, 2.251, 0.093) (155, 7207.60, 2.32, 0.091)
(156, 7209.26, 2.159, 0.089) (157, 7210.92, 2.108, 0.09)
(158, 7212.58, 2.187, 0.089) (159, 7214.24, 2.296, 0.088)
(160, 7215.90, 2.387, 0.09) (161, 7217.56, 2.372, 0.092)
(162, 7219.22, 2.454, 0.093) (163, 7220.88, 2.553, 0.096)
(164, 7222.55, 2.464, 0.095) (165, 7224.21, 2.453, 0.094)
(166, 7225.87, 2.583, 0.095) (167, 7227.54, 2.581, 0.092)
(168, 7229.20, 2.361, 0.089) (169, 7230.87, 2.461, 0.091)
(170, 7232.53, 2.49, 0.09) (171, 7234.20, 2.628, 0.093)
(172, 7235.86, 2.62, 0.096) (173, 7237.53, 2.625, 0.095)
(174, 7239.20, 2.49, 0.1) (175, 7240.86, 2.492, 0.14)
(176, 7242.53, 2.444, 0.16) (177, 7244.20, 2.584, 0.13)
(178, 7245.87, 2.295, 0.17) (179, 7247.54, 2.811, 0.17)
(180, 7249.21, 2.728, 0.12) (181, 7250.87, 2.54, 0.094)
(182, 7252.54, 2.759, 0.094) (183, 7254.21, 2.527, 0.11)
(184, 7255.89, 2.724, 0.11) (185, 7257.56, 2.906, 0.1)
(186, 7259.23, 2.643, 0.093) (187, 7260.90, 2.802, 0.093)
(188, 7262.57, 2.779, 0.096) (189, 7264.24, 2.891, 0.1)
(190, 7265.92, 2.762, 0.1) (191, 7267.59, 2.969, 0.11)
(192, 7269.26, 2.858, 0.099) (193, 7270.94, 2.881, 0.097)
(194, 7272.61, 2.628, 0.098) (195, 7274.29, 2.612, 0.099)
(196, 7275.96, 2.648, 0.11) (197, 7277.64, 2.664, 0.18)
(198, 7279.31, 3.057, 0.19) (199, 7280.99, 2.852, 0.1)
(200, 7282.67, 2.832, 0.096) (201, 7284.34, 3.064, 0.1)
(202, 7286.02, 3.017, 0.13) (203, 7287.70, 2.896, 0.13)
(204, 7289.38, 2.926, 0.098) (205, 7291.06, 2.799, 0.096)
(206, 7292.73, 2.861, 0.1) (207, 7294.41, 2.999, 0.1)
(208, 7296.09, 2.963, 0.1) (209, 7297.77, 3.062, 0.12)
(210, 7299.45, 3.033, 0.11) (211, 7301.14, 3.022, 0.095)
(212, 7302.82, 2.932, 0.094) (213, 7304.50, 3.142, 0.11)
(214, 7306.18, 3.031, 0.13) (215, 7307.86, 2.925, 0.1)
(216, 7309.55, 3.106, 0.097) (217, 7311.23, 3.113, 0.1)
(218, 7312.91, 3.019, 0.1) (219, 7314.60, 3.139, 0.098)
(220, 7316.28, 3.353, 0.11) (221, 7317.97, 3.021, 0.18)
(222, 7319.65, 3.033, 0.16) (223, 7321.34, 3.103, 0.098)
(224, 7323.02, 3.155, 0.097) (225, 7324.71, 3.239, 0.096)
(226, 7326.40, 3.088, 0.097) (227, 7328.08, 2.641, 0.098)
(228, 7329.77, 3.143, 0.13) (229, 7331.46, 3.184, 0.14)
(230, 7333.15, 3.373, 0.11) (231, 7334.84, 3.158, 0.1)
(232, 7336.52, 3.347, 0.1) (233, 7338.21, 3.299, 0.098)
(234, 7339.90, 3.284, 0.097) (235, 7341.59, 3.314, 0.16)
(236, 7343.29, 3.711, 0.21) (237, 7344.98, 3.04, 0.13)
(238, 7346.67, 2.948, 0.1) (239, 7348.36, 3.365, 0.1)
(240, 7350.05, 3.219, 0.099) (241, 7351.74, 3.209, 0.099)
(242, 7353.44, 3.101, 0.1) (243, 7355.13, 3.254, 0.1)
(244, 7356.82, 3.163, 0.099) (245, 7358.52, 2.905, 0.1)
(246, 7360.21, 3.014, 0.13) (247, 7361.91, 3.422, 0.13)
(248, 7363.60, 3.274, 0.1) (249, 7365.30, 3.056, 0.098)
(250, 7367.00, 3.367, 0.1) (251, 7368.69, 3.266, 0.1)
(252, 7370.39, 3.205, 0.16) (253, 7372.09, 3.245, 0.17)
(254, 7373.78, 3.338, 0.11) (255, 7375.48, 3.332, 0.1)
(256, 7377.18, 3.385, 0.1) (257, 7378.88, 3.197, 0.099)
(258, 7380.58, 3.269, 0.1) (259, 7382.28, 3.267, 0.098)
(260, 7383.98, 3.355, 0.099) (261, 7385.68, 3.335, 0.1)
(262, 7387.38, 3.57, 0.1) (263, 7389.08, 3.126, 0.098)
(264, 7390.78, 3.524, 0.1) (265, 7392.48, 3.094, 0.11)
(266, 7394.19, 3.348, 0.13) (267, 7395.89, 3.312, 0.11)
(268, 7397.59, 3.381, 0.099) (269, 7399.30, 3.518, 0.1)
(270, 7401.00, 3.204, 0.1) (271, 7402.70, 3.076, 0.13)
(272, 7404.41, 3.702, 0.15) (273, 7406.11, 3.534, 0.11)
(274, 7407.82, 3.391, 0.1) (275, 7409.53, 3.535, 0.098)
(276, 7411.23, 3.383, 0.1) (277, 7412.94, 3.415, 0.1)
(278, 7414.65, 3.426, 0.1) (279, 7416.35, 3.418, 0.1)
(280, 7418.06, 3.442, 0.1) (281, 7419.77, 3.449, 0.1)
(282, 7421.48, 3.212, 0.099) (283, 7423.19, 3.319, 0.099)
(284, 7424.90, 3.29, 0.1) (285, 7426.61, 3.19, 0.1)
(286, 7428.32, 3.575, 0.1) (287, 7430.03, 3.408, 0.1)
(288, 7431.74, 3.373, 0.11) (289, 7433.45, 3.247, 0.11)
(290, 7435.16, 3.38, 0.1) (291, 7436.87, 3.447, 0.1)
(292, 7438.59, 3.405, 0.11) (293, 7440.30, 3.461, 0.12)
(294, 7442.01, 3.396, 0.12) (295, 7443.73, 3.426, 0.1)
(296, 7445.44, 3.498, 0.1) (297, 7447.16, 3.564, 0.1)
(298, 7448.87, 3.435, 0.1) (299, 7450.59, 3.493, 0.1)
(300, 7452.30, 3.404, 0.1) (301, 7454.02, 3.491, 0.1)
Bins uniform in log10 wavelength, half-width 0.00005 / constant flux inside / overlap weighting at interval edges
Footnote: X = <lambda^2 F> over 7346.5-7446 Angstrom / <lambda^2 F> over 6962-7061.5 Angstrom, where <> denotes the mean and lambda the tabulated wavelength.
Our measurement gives 1.4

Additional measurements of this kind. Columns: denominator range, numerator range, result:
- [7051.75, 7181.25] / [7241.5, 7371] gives 1.43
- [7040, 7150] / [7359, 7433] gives 1.55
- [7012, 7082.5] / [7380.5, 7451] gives 1.39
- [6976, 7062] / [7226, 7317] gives 1.13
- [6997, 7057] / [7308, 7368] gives 1.25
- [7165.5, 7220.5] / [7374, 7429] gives 1.58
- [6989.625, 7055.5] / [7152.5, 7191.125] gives 0.82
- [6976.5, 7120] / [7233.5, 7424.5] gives 1.32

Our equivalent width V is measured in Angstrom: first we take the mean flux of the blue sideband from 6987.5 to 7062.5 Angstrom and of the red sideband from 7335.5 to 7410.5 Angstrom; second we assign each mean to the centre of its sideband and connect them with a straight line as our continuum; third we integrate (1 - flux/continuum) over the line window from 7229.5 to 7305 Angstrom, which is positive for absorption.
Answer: 8.3 Angstrom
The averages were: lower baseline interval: 2.68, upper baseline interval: 3.29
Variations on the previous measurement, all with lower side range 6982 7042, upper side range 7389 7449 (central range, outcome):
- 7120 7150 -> 9.1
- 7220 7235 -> 2.5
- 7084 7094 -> 1.5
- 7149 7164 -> 4.6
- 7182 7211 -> 6.8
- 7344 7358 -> 0.4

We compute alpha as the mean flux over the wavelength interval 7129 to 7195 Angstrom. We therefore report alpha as 2.06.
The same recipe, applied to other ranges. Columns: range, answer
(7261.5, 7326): 2.96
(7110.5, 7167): 2.07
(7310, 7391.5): 3.22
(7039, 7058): 2.98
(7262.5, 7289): 2.84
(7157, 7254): 2.34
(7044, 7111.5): 2.46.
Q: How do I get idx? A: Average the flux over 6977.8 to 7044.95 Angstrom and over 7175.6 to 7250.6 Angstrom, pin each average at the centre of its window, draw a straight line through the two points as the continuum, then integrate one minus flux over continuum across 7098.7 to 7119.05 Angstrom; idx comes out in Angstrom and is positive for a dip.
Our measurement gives 2.3 Angstrom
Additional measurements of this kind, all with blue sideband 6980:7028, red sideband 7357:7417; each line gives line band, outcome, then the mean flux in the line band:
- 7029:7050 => -2.5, 2.93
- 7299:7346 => 0.7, 3.14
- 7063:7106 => 5.7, 2.35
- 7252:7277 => 2.5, 2.76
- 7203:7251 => 9.0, 2.44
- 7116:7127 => 1.5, 2.41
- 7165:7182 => 4.3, 2.16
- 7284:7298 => 0.8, 2.95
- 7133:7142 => 3.2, 1.8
